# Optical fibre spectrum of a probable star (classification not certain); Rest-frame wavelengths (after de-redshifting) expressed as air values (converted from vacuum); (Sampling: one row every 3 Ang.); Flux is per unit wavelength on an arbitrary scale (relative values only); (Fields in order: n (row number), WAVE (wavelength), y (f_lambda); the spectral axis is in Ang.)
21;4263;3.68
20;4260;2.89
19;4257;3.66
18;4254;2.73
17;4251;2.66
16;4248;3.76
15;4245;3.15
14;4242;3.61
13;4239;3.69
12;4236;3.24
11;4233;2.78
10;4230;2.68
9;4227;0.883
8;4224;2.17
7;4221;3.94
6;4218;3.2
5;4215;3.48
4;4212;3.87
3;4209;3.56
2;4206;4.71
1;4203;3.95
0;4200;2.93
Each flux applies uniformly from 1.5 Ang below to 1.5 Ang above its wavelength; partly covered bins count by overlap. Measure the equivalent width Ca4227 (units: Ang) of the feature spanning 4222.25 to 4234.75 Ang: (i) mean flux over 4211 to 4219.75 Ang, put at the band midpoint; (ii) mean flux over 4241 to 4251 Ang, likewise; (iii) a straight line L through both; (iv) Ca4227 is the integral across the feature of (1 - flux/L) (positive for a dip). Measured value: 4.6 Ang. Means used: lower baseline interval 3.51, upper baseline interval 3.37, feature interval 2.19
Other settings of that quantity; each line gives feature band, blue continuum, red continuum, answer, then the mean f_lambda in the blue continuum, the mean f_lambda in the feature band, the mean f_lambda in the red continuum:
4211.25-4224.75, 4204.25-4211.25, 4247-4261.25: 1.82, 4.1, 3.37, 3.12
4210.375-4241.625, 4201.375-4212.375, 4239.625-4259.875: 5.62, 4.03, 3.02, 3.25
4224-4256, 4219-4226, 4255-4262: 2.05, 2.91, 2.89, 3.27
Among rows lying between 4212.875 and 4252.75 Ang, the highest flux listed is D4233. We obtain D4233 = 3.94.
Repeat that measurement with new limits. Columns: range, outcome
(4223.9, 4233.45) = 2.78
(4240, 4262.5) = 3.76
